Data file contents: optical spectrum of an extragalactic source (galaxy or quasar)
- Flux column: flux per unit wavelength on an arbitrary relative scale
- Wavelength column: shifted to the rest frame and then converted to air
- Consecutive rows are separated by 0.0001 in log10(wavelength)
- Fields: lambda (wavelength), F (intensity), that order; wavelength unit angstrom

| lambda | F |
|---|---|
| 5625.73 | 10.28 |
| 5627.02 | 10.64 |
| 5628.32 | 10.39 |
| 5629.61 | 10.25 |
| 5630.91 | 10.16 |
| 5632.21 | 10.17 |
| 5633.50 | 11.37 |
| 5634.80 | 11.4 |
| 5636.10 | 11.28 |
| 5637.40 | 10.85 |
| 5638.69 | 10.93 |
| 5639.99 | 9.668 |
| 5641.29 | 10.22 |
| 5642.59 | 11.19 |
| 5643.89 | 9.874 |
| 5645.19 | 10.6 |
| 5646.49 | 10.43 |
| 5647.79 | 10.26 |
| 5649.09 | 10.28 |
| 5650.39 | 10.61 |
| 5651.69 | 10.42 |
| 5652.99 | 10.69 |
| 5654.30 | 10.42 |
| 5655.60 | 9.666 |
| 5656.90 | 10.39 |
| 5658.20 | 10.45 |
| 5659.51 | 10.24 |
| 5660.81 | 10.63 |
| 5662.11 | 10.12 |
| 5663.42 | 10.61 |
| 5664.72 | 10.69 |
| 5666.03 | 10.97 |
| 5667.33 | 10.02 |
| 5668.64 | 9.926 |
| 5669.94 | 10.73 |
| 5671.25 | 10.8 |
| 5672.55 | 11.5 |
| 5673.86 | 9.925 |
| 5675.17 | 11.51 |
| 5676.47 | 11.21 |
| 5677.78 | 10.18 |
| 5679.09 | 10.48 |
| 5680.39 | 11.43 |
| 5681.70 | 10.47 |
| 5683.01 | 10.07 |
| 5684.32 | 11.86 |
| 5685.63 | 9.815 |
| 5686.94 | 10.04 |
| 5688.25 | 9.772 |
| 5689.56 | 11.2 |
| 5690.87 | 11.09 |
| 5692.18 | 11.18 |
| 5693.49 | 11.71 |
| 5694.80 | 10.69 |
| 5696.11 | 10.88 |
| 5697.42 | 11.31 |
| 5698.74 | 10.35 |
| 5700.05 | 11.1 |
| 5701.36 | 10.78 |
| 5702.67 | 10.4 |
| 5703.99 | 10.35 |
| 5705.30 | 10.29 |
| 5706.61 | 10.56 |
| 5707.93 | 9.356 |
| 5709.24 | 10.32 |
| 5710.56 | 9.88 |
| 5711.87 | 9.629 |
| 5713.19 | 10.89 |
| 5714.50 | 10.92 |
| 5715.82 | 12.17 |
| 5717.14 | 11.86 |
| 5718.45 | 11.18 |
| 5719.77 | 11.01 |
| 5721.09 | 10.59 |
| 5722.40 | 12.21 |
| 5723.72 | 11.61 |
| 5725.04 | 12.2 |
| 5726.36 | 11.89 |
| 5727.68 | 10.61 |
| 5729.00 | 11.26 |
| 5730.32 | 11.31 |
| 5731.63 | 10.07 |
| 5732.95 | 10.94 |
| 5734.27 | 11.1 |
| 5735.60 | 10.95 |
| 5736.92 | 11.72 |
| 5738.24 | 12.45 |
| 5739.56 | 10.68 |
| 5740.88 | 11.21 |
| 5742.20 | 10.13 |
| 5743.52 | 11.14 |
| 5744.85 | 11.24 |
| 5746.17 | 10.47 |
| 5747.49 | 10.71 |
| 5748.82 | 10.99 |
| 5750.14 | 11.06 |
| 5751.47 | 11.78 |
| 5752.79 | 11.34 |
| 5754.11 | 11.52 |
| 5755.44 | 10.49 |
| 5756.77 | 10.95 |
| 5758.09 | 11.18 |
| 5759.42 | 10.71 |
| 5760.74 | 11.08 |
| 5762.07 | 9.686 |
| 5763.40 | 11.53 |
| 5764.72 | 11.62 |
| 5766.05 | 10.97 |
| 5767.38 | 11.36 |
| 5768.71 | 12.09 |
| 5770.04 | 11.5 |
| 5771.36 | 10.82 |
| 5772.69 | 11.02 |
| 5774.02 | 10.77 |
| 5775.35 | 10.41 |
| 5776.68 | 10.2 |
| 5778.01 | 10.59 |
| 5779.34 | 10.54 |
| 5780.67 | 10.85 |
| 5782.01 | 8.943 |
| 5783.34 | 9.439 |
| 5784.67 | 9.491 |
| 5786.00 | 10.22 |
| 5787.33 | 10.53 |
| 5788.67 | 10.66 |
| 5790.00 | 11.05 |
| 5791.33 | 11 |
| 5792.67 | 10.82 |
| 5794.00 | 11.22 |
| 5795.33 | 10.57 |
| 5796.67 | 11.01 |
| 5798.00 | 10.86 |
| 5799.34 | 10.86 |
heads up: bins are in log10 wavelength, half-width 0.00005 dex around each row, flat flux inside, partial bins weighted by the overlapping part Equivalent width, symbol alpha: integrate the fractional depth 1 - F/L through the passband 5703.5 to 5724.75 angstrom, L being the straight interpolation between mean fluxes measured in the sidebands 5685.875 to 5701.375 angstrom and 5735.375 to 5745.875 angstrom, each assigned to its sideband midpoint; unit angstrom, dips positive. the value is 0.3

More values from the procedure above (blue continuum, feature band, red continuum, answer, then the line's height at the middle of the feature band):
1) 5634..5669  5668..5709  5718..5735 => 0.7 angstrom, 10.8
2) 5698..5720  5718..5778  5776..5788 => -4.4 angstrom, 10.3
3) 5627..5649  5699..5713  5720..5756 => 0.9 angstrom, 11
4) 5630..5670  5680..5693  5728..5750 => 0.0 angstrom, 10.7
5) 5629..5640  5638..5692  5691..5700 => 1.8 angstrom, 10.9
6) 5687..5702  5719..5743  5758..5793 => -0.9 angstrom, 10.8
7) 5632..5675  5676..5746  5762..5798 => -1.8 angstrom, 10.6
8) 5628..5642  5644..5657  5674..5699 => 0.4 angstrom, 10.7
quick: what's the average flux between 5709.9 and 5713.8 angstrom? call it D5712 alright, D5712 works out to 10.1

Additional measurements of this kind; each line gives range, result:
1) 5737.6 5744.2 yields 11.1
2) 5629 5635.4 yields 10.7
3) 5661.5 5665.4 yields 10.5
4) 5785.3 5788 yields 10.4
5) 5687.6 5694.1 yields 11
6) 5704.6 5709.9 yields 10.1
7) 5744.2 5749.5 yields 10.9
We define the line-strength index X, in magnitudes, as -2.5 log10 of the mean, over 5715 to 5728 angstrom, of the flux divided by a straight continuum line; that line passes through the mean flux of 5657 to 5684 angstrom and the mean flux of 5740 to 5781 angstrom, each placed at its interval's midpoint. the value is -0.07 mag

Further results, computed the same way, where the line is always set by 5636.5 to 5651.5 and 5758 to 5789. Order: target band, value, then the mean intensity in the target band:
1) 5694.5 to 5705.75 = -0.01 mag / 10.7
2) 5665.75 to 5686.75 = -0.02 mag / 10.7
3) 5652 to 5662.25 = 0.01 mag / 10.3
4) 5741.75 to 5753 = -0.04 mag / 11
